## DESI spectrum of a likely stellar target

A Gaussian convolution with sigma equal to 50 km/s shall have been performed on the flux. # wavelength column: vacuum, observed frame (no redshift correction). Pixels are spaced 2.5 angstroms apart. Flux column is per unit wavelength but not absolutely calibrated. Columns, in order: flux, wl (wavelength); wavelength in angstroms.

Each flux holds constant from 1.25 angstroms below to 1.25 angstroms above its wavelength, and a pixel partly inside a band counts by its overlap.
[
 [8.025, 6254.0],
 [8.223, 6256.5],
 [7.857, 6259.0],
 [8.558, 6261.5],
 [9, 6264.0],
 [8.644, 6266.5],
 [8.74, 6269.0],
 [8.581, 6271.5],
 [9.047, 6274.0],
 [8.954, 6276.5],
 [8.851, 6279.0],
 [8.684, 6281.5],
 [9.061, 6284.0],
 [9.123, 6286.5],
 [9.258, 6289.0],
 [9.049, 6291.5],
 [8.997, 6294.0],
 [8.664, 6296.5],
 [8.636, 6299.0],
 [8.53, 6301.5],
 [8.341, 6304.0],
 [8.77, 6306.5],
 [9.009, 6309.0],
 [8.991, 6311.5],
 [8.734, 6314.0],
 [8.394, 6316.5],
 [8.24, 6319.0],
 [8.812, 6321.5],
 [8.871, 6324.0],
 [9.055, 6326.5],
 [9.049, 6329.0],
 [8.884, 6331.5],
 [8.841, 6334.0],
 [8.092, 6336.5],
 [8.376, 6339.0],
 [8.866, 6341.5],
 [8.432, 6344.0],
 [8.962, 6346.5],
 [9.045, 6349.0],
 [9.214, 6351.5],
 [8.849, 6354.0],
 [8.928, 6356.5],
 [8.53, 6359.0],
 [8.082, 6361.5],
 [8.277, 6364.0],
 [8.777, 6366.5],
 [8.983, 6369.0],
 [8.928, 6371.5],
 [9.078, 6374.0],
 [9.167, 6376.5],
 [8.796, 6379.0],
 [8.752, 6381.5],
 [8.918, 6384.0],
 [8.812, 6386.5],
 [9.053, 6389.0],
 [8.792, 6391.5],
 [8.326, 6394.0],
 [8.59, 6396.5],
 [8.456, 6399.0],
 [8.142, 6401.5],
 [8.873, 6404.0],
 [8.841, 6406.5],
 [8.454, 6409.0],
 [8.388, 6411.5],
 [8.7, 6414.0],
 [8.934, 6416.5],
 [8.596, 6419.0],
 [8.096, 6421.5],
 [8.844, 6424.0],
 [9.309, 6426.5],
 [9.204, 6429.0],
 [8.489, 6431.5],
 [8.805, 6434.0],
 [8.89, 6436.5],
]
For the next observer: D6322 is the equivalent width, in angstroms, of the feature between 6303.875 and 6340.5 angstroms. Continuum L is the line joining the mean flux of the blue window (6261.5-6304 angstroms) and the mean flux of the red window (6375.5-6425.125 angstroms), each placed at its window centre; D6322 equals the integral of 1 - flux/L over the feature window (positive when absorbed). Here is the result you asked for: 0.3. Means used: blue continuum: 8.84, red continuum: 8.67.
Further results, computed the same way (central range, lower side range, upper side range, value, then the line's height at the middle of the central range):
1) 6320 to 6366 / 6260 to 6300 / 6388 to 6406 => 0.0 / 8.72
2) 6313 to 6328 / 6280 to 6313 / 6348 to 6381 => 0.3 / 8.84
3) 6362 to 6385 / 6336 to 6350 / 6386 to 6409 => -0.5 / 8.64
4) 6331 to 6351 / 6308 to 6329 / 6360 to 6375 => 0.1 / 8.73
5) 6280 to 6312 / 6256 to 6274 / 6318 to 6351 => -0.8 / 8.65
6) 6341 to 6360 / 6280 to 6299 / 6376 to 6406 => -0.1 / 8.81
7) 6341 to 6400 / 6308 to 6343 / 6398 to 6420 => -0.8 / 8.66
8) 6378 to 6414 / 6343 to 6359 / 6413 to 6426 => 0.4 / 8.74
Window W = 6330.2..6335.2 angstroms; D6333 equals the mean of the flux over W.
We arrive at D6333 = 8.86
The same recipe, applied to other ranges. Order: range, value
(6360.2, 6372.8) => 8.61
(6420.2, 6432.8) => 8.79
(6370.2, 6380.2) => 8.99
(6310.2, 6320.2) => 8.59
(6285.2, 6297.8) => 9.02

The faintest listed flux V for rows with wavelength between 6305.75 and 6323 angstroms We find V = 8.24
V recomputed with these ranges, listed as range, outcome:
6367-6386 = 8.752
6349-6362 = 8.082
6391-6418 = 8.142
